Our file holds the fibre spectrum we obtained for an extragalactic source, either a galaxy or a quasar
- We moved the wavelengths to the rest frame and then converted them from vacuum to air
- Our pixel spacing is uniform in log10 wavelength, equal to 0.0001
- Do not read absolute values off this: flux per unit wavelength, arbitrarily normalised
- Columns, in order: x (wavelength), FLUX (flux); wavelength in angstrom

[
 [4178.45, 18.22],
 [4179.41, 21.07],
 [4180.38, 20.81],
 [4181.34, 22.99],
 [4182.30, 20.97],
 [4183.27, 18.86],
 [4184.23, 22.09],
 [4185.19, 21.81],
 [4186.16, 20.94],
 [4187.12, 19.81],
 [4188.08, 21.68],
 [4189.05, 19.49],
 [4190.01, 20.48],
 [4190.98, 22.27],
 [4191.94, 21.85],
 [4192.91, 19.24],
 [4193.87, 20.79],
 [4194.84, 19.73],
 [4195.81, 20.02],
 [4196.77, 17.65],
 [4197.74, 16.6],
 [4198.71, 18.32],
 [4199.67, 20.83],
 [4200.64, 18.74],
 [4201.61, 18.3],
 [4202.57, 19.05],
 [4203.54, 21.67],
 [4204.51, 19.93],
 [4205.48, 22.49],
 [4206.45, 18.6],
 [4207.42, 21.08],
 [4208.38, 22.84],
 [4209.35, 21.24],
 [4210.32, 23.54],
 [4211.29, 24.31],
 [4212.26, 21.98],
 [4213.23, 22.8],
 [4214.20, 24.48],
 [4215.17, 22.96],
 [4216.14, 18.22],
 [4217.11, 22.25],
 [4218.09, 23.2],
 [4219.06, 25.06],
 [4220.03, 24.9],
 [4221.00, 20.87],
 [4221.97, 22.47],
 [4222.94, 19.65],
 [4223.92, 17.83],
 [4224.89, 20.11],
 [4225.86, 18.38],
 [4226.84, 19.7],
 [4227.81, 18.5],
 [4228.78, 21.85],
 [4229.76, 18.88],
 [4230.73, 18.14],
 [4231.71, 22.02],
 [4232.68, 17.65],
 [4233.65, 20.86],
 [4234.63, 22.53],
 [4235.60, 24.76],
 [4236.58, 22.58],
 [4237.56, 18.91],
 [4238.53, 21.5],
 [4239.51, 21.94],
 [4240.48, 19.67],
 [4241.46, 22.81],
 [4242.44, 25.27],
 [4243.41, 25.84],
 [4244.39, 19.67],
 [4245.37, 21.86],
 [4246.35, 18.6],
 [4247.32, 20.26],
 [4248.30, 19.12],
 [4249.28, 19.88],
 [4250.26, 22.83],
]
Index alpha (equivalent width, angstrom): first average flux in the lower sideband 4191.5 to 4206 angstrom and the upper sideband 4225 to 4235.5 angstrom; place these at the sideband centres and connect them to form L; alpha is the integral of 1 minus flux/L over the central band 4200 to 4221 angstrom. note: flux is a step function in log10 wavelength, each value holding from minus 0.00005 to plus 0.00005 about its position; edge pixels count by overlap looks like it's -2.1 angstrom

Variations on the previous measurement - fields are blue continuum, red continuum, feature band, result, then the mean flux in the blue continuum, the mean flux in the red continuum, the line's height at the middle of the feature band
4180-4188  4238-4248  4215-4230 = 0.39 angstrom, 21.1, 21.7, 21.5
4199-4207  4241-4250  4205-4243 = -1.42 angstrom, 19.9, 21.5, 20.7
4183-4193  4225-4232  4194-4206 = 0.59 angstrom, 20.9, 19.6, 20.5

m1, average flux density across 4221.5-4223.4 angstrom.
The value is 21.1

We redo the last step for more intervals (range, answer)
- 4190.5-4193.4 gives 21.2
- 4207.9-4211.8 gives 23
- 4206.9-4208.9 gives 22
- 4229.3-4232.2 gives 19.7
